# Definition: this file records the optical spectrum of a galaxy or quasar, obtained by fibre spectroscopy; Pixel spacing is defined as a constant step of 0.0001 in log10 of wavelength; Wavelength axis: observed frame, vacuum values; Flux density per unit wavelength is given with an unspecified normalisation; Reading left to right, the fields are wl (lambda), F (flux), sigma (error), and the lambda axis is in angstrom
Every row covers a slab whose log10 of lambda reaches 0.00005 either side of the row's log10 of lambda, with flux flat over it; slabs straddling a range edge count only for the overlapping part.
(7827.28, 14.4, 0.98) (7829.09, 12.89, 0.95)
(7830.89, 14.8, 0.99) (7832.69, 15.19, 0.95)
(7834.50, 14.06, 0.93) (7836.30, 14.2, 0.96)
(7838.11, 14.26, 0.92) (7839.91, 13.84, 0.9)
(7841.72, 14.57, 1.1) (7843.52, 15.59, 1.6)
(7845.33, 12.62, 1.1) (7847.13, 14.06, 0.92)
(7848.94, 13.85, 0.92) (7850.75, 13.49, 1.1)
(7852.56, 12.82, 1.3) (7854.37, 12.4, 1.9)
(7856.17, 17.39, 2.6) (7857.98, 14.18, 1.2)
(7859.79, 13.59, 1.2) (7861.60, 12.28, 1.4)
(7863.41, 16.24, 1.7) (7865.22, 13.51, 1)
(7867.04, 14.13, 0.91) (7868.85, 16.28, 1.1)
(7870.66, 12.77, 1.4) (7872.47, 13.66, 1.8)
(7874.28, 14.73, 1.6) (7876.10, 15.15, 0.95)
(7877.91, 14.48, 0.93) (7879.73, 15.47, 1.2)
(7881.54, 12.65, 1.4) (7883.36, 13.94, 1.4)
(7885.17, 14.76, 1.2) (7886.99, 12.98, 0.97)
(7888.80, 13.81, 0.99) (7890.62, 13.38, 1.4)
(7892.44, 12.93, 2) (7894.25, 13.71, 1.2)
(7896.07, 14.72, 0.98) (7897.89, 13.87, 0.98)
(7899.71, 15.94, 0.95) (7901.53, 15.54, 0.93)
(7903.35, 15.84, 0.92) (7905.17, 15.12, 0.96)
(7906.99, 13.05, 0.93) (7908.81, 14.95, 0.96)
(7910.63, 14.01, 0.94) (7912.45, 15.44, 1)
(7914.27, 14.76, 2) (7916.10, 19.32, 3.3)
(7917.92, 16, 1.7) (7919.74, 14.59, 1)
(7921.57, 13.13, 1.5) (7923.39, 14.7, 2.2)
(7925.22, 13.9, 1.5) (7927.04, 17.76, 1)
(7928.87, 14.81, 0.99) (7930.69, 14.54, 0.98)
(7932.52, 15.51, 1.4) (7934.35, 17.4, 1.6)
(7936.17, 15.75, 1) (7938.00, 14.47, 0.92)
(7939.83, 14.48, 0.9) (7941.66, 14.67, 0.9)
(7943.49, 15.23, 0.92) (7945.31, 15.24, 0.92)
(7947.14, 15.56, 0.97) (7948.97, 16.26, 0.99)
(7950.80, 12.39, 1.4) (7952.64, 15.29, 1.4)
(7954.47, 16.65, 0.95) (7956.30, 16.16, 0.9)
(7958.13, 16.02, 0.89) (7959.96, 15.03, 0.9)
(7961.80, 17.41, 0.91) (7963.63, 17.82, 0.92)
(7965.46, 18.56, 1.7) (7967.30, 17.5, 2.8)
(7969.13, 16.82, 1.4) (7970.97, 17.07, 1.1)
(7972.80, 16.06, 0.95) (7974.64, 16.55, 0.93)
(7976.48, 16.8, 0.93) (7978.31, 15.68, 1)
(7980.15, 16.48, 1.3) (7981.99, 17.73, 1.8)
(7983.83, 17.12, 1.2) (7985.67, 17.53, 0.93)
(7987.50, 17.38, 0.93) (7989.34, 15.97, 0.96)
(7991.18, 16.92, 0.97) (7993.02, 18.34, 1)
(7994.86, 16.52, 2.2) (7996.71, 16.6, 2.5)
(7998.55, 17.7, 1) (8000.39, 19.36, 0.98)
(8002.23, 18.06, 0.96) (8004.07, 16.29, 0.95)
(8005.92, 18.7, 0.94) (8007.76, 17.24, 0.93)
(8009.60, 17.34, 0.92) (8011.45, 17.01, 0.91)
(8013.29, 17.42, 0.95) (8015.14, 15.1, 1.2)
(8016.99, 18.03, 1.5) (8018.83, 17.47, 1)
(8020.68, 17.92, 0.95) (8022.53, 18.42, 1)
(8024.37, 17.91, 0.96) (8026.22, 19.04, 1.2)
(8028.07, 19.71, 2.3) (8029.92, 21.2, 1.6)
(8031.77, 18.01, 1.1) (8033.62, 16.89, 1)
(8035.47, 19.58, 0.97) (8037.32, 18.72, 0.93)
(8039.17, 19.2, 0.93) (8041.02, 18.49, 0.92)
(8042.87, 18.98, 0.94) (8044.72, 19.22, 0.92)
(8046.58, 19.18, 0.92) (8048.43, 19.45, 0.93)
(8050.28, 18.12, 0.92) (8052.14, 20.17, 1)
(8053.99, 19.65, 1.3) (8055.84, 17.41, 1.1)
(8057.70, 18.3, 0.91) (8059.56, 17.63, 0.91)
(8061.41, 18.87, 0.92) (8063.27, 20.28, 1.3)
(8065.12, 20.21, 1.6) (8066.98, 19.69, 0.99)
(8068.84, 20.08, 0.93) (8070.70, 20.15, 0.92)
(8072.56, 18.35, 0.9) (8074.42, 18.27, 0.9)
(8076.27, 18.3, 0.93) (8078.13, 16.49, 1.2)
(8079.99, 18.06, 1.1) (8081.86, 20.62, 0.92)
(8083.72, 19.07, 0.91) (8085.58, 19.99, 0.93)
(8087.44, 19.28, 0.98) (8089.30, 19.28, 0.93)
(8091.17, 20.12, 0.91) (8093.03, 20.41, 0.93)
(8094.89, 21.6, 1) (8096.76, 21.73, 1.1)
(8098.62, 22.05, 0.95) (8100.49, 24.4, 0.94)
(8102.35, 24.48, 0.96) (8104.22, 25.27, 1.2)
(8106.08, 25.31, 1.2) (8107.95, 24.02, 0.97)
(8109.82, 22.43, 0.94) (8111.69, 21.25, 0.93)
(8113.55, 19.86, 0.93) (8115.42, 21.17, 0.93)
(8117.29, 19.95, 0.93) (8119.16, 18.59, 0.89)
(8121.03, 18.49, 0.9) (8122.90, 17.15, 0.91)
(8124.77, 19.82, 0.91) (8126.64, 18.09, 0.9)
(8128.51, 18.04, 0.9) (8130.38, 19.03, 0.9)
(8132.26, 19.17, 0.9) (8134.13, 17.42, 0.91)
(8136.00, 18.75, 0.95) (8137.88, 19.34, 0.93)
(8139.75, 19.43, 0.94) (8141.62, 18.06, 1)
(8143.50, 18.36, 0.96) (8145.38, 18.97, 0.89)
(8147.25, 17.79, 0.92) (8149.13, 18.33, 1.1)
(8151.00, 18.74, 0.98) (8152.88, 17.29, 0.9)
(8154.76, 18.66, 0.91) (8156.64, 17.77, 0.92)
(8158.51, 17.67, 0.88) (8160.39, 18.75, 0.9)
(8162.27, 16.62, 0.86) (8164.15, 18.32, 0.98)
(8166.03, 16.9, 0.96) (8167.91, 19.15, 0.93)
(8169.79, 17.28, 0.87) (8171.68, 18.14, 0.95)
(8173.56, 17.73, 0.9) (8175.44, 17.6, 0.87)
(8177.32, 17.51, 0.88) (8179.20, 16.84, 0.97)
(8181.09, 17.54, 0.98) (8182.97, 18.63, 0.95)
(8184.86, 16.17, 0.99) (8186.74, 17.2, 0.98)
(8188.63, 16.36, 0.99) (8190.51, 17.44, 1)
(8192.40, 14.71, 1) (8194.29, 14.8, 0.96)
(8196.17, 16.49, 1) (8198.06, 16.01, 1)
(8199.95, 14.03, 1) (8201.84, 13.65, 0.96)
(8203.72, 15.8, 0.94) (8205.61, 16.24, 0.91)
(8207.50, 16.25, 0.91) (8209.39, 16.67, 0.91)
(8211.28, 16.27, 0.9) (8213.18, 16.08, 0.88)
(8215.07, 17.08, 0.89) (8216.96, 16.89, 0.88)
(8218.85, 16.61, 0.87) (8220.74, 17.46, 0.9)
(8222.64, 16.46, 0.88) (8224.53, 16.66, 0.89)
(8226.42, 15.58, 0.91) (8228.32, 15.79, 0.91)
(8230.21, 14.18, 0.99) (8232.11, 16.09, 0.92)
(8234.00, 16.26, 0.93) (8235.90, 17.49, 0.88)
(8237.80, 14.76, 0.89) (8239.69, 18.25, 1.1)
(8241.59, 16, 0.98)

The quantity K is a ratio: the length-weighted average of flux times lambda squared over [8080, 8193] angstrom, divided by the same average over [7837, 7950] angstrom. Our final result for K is 1.39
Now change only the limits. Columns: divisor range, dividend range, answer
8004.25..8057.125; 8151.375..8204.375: 0.96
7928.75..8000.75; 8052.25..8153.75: 1.25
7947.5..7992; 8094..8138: 1.30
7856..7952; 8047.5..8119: 1.44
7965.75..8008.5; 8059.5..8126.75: 1.22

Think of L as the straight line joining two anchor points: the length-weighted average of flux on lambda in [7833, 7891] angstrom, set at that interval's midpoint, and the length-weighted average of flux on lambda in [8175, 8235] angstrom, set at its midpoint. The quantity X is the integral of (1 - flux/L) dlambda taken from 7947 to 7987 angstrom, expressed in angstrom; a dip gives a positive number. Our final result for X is -4.67 angstrom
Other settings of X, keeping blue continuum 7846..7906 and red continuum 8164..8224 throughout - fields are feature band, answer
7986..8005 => -2.7 angstrom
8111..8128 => -3.4 angstrom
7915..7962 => -2.3 angstrom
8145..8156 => -1.3 angstrom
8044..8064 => -4.3 angstrom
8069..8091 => -4.4 angstrom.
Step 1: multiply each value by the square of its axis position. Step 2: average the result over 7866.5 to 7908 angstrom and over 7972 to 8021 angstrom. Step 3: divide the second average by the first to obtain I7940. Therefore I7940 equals 1.2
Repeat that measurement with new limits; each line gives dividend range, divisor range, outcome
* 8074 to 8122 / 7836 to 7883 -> 1.56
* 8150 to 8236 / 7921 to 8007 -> 1.09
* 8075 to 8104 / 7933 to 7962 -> 1.37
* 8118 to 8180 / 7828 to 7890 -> 1.38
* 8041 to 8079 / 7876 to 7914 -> 1.37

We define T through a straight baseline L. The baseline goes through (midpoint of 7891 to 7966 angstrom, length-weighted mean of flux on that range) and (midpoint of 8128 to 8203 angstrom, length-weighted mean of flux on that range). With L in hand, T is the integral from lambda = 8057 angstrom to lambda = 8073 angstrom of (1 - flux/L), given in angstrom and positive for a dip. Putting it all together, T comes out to -2.7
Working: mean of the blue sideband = 15.3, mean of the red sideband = 17.5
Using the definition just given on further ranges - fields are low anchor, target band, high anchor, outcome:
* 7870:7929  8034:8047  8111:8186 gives -1.7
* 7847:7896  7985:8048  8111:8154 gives -4.9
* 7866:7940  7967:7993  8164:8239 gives -2.8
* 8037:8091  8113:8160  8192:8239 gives -2.8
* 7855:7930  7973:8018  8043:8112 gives 1.5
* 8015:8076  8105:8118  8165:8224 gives -3.1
